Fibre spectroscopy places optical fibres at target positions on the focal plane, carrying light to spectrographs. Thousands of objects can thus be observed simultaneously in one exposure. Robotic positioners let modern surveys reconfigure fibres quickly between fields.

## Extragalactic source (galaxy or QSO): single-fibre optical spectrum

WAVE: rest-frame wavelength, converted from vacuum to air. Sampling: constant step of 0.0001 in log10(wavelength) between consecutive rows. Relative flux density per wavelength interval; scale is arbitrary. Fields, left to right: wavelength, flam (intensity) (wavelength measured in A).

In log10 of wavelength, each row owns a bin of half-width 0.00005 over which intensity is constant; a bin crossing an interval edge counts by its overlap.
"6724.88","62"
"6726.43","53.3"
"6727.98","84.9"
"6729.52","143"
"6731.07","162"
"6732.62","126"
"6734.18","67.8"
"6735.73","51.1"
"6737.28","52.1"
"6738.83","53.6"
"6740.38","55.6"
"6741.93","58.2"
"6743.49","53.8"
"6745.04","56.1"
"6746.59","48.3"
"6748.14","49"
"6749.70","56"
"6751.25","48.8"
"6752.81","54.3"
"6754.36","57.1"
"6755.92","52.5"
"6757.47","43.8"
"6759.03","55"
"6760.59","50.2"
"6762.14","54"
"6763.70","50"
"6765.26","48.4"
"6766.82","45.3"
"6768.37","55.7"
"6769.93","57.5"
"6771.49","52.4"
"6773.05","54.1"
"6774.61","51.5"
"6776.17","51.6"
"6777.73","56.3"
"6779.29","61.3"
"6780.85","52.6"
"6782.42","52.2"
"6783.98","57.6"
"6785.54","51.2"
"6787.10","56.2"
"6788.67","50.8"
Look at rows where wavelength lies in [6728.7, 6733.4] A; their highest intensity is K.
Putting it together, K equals 162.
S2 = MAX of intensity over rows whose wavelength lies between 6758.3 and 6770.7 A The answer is 57.5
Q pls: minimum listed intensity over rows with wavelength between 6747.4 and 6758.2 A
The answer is 43.8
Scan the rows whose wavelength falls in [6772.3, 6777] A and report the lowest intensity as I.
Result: 51.5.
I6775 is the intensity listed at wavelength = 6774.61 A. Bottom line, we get 51.5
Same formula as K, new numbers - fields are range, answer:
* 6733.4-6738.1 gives 67.8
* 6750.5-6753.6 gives 54.3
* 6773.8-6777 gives 51.6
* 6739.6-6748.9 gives 58.2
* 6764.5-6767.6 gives 48.4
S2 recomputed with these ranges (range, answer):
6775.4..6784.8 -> 61.3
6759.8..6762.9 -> 54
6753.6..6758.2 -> 57.1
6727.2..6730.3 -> 143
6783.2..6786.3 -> 57.6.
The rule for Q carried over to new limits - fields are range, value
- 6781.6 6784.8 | 52.2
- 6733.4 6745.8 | 51.1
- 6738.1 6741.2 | 53.6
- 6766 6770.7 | 45.3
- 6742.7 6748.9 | 48.3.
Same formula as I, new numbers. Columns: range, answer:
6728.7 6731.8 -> 143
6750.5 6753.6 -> 48.8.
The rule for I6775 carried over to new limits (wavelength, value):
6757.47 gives 43.8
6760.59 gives 50.2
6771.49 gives 52.4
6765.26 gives 48.4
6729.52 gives 143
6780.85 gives 52.6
